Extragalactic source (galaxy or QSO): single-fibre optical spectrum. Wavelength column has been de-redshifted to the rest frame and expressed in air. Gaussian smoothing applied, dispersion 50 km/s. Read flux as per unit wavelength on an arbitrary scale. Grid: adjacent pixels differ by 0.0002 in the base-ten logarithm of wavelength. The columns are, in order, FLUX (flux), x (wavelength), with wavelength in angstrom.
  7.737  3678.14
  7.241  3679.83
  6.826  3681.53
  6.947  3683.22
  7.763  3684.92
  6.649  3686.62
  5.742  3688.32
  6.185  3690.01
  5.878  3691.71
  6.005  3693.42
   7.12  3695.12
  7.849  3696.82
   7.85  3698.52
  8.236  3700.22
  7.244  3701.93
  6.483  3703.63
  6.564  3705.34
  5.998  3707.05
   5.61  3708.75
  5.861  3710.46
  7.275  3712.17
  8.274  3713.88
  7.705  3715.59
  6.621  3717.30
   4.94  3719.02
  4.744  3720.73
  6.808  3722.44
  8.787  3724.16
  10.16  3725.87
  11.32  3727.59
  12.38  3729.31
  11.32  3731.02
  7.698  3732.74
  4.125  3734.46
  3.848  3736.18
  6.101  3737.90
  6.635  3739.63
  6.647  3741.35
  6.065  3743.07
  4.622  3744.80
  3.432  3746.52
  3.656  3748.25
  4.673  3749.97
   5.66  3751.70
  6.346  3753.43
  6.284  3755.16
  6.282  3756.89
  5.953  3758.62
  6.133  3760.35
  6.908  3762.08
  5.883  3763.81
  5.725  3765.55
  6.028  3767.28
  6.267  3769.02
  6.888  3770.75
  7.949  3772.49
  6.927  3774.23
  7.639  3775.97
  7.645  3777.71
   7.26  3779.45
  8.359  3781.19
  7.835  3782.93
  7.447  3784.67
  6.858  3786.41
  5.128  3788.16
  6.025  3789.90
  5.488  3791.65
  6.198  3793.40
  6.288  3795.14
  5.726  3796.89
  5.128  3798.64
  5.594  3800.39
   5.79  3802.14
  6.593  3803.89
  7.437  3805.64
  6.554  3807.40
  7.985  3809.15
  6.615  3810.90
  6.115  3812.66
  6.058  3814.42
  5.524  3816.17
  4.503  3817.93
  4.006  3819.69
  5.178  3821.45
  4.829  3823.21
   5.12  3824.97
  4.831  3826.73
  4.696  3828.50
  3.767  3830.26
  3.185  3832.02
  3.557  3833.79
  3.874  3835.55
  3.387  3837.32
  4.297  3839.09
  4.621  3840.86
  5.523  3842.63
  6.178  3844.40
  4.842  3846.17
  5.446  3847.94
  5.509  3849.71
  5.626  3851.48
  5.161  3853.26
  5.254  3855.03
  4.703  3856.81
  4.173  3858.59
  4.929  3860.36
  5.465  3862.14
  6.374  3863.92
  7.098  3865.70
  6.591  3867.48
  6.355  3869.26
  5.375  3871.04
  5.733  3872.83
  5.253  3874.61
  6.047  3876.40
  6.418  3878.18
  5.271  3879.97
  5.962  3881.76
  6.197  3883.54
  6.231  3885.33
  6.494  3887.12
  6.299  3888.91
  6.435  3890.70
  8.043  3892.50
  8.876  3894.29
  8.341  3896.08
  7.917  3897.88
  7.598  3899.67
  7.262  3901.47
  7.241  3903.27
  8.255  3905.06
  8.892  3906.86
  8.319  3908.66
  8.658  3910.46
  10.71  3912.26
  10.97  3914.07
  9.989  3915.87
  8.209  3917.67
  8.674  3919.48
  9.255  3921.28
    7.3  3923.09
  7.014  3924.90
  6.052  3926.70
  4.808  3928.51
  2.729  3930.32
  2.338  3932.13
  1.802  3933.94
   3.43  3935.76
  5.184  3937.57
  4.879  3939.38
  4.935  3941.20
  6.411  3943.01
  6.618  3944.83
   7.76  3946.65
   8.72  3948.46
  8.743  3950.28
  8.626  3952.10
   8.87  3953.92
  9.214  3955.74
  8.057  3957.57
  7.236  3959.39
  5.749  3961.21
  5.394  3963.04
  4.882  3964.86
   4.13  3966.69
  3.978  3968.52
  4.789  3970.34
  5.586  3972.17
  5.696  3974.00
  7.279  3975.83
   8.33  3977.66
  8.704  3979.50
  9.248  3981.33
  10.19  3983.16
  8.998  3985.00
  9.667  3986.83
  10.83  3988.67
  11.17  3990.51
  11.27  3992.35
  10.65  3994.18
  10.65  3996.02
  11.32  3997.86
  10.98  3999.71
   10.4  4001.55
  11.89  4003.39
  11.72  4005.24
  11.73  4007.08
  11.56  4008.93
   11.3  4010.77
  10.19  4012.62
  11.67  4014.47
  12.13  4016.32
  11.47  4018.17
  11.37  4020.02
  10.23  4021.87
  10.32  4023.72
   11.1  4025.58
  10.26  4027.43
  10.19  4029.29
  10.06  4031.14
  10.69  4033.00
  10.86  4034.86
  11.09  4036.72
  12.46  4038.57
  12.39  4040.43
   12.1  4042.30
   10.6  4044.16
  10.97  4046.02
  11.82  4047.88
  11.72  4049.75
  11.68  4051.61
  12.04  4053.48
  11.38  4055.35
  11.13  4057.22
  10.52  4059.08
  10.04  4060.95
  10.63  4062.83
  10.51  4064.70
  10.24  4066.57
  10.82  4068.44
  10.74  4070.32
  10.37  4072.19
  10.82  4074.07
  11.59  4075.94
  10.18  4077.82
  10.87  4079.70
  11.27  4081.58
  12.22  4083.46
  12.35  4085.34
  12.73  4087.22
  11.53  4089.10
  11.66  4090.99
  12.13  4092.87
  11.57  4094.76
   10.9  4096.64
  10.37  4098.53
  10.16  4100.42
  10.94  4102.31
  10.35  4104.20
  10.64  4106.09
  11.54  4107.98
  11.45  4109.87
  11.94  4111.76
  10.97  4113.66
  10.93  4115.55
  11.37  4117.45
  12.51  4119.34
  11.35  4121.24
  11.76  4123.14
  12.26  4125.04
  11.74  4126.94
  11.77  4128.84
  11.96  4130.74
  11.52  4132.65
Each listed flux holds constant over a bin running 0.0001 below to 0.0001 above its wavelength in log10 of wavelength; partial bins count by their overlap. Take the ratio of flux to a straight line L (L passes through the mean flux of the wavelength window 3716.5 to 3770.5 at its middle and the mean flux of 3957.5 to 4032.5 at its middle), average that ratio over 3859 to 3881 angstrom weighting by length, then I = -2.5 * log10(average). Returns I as 0.33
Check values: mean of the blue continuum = 6.52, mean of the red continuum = 9.36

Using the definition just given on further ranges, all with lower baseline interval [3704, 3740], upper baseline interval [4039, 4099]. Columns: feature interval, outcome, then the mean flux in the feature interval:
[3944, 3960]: 0.20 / 8.23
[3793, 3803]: 0.37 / 5.77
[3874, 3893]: 0.42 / 6.22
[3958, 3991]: 0.36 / 7.29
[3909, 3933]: 0.27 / 7.46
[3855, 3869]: 0.50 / 5.63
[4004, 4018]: -0.09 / 11.5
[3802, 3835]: 0.48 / 5.36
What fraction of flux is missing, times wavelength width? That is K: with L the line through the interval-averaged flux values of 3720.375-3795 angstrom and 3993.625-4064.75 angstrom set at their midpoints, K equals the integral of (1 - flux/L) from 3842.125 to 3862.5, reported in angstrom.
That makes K 7.47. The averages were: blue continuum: 6.71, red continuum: 11.1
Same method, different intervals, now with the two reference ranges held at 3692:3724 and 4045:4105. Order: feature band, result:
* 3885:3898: 2.34 angstrom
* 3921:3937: 7.79 angstrom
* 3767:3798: 3.50 angstrom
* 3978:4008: -1.13 angstrom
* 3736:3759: 5.57 angstrom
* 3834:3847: 5.81 angstrom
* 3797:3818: 4.60 angstrom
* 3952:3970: 6.08 angstrom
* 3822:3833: 5.05 angstrom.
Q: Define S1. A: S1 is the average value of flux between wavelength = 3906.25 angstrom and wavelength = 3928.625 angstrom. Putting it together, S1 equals 8.49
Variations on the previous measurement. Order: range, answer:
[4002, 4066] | 11.2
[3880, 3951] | 6.99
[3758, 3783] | 6.87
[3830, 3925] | 6.49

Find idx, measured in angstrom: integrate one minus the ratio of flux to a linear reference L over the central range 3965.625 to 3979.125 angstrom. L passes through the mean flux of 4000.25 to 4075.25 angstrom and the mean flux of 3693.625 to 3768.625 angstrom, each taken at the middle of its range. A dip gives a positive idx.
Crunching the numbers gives 5.79 angstrom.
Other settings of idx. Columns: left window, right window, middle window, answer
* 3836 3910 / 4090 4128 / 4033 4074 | -4.15 angstrom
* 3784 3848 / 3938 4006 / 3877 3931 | -4.03 angstrom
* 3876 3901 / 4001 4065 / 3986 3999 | -1.10 angstrom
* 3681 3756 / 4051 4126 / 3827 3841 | 7.24 angstrom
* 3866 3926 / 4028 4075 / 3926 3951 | 9.42 angstrom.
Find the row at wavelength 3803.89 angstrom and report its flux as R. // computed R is 6.593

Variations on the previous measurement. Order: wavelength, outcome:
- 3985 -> 8.998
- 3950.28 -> 8.743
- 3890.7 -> 6.435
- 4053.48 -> 12.04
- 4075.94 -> 11.59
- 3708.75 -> 5.61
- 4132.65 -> 11.52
